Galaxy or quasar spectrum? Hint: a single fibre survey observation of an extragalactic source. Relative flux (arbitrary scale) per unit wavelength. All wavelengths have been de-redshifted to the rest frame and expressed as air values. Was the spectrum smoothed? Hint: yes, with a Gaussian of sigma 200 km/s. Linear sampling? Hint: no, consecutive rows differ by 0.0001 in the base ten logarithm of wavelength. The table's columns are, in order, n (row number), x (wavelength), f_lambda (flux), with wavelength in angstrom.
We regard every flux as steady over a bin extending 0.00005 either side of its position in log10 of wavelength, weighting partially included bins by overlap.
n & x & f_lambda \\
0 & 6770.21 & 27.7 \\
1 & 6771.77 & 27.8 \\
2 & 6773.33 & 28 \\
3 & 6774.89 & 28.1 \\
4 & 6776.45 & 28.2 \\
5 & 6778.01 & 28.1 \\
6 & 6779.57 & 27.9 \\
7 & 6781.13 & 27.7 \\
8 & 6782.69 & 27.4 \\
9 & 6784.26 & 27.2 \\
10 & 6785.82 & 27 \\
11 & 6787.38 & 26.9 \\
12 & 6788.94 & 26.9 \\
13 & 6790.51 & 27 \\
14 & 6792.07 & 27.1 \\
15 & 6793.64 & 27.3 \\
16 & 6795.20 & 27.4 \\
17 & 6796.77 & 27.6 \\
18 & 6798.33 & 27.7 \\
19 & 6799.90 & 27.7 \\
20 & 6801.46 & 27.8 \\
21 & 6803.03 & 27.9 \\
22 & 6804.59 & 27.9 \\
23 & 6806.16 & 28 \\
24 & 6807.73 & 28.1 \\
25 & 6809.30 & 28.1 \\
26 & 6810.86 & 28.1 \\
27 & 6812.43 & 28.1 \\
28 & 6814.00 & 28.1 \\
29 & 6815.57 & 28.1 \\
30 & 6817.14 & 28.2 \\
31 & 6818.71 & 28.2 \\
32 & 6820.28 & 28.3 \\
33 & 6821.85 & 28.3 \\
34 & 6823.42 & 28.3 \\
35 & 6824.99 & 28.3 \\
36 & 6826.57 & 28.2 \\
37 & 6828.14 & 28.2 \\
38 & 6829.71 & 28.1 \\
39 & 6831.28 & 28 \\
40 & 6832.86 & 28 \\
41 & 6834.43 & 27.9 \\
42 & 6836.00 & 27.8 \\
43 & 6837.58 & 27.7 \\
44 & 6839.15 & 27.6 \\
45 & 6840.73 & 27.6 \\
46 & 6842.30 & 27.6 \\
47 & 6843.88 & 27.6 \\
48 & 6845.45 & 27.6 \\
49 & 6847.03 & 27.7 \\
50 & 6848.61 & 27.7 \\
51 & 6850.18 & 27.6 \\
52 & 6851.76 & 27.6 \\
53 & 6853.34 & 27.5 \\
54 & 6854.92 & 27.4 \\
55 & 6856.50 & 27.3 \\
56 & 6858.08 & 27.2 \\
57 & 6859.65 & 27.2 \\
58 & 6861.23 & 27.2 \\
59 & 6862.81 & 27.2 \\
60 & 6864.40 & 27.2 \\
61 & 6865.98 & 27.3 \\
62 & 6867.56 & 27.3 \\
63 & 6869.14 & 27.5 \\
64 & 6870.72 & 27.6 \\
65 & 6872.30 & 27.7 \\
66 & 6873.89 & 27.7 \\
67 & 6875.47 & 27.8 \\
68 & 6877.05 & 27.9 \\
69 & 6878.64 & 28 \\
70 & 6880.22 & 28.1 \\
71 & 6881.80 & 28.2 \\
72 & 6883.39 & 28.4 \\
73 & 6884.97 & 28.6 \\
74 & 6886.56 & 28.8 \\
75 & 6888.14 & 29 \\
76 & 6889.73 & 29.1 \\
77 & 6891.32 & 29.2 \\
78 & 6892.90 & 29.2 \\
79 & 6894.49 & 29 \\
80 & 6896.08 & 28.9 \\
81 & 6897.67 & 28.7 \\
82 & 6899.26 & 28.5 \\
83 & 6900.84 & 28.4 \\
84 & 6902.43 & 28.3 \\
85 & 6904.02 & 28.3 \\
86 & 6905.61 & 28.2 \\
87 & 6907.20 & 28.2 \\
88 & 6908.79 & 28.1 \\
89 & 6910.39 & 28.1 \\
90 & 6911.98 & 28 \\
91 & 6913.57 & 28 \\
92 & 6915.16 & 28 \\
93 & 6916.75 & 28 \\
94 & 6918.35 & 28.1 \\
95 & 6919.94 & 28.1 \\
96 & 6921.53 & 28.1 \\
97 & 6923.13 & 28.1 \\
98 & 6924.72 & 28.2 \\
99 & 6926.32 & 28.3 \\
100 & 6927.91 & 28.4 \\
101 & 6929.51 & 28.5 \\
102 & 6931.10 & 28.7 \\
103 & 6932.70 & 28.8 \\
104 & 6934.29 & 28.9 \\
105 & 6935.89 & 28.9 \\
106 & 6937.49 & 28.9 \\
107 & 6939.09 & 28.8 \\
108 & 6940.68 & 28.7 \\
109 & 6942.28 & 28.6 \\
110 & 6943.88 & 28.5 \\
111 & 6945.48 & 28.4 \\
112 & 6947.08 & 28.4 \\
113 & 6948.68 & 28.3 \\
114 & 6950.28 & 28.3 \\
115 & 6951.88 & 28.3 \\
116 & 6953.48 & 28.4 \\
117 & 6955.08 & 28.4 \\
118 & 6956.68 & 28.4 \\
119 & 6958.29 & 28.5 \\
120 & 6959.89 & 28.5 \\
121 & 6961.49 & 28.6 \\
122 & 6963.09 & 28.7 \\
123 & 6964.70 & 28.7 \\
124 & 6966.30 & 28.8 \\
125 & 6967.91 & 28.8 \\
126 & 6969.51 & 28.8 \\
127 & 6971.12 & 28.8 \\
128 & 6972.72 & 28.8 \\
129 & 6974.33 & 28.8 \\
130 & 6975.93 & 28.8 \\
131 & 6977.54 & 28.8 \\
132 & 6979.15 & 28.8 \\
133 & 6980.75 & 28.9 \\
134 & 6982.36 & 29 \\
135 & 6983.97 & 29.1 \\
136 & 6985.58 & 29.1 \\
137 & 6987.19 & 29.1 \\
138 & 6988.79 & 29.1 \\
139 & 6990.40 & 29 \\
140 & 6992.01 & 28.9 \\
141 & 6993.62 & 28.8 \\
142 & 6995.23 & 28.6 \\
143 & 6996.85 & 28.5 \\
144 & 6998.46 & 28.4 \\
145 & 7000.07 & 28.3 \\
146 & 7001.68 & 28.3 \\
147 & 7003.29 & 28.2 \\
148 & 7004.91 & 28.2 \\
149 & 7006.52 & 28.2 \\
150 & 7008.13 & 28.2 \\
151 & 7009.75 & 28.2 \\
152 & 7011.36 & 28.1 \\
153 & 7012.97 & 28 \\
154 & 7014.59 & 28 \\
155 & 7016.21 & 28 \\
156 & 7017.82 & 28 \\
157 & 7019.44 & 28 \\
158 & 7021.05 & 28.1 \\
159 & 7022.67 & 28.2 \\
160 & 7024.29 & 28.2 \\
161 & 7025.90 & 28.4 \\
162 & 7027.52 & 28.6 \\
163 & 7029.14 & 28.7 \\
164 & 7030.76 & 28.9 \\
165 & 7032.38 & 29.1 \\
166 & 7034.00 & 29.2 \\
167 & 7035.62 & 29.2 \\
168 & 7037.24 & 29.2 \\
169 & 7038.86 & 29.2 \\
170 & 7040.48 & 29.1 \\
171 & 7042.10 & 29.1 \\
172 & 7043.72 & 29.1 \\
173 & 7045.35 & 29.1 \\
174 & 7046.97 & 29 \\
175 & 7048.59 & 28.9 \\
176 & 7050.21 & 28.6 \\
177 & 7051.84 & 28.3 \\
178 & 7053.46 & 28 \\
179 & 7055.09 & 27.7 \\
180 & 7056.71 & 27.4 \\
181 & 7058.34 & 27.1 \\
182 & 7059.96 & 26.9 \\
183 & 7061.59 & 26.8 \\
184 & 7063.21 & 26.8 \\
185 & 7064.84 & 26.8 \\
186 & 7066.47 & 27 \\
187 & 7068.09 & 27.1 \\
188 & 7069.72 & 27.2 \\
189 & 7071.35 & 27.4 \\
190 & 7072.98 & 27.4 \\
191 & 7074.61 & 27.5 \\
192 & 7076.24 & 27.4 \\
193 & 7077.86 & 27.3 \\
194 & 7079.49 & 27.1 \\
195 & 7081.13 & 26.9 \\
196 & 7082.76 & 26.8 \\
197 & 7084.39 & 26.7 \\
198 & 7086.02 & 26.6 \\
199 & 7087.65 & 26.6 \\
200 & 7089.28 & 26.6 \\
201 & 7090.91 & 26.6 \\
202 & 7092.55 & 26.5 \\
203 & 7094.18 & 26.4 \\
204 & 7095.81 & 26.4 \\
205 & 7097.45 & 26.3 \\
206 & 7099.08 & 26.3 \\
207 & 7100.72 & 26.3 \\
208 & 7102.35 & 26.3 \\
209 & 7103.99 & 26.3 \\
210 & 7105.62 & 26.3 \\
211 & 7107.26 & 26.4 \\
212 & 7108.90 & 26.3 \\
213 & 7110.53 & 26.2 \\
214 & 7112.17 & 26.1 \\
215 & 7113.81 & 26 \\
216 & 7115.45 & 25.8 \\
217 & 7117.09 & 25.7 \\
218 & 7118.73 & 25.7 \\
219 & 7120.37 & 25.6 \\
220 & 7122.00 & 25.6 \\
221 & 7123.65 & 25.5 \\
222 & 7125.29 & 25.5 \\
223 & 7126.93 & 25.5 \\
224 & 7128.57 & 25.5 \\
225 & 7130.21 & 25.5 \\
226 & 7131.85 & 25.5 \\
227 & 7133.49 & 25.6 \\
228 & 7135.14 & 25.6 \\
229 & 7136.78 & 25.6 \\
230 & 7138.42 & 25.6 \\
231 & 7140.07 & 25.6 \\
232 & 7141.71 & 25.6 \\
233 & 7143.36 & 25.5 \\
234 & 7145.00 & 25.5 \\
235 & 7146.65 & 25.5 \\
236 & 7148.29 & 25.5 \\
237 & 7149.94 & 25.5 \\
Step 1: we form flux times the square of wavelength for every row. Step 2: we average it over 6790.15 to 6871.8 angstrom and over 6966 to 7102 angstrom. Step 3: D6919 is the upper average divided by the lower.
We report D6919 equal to 1.07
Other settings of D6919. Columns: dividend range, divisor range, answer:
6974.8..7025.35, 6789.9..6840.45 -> 1.08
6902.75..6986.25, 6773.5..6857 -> 1.07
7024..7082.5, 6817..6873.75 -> 1.07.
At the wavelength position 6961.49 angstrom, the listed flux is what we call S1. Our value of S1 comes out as 28.6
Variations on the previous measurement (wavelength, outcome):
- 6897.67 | 28.7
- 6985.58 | 29.1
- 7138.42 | 25.6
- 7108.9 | 26.3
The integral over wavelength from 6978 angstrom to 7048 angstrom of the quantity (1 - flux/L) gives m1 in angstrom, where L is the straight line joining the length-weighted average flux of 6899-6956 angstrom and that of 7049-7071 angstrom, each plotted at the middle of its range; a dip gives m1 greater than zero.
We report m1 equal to -2.28 angstrom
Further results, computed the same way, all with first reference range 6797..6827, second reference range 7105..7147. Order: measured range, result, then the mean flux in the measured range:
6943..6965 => -1.2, 28.4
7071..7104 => -0.9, 26.7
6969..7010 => -3.0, 28.7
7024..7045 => -2.0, 28.9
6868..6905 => -1.2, 28.4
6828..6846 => 0.1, 27.8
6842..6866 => 0.3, 27.4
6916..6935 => -0.8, 28.4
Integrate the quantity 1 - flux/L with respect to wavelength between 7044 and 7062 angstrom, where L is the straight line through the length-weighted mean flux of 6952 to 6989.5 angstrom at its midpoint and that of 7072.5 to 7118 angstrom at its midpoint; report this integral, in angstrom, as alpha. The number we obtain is -0.5 angstrom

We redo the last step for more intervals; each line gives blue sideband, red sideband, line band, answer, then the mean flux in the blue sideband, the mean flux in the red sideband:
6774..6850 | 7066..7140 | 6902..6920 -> -0.5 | 27.8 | 26.3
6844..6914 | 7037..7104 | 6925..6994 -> -2.4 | 28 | 27.4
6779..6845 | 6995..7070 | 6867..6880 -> 0.1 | 27.8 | 28.2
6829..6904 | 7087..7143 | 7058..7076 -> -0.5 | 28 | 26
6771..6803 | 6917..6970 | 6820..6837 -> -0.2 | 27.5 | 28.5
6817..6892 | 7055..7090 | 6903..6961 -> -1.7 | 27.9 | 27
